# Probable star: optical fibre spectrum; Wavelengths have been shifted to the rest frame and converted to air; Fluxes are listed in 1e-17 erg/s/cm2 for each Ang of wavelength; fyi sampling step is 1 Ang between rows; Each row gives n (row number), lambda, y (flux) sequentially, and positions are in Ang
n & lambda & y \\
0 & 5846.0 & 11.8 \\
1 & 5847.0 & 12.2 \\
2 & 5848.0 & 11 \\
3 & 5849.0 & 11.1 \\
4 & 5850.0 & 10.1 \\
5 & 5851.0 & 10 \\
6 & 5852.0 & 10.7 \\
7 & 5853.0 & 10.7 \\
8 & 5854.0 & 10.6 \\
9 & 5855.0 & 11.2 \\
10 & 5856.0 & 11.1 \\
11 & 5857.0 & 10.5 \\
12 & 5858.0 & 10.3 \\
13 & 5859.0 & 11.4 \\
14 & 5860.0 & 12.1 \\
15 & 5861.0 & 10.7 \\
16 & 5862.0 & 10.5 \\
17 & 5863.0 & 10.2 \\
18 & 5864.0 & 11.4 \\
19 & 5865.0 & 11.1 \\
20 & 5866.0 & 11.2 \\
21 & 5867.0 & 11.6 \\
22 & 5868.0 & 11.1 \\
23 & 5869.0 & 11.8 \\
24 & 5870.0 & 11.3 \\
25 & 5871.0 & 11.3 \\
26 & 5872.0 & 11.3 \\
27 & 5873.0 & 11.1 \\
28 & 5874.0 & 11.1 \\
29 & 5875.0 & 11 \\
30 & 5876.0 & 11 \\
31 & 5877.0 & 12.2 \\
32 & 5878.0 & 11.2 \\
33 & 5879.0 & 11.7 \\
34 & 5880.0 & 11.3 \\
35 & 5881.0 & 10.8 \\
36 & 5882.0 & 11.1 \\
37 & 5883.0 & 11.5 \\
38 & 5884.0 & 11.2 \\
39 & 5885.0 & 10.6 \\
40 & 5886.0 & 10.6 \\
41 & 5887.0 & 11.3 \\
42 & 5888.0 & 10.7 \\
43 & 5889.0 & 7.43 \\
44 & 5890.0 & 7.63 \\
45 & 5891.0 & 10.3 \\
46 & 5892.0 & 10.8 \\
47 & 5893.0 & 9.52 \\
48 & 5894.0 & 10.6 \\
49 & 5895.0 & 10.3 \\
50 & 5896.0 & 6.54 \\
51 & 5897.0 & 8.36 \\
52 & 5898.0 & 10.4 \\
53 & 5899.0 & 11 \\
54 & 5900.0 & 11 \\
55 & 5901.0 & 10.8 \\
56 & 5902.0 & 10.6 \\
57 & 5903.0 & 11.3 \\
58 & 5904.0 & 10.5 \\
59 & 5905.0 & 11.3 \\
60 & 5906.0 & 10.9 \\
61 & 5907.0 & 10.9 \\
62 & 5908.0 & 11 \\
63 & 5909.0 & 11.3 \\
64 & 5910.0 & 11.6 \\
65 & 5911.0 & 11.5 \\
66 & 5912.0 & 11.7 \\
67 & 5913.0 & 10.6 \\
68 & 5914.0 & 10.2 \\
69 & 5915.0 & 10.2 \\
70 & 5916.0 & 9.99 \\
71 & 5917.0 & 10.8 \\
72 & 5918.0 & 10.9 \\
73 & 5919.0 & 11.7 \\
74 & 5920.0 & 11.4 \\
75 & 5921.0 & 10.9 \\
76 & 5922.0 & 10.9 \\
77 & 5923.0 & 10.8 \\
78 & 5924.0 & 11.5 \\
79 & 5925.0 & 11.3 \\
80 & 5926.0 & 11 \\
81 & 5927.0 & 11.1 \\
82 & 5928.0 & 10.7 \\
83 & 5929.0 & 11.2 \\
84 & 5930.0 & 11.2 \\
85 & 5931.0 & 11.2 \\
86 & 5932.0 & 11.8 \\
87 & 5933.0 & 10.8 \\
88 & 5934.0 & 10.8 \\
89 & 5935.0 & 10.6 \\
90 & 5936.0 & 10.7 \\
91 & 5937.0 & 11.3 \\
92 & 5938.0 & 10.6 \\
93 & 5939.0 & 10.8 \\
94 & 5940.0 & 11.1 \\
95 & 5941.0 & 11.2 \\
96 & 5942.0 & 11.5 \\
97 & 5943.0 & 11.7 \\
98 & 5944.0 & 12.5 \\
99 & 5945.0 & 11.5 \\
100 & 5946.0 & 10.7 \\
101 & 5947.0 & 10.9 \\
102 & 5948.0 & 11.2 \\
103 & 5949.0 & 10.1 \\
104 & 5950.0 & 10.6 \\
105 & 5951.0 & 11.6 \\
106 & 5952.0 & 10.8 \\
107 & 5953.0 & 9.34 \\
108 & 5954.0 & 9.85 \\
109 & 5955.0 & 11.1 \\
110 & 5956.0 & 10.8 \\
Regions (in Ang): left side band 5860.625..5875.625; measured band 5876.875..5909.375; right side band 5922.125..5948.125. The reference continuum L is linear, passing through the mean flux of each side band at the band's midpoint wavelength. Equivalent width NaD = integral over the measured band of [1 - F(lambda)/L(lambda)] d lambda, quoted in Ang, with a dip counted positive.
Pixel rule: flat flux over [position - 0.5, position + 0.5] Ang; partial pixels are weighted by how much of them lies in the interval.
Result 1.9 Ang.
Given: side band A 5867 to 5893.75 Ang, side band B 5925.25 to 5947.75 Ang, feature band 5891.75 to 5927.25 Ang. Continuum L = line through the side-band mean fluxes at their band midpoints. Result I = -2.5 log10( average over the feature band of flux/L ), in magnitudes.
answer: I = 0.029 mag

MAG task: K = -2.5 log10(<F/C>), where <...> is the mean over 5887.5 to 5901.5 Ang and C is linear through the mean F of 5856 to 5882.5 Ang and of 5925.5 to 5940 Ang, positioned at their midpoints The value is 0.15 mag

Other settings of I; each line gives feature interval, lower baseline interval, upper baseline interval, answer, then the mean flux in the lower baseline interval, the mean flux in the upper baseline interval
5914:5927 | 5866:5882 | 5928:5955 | 0.015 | 11.3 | 11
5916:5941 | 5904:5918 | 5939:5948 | 0.011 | 10.9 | 11.3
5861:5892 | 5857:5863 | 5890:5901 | -0.049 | 10.9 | 9.82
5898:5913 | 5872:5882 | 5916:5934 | 0.010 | 11.3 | 11.1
